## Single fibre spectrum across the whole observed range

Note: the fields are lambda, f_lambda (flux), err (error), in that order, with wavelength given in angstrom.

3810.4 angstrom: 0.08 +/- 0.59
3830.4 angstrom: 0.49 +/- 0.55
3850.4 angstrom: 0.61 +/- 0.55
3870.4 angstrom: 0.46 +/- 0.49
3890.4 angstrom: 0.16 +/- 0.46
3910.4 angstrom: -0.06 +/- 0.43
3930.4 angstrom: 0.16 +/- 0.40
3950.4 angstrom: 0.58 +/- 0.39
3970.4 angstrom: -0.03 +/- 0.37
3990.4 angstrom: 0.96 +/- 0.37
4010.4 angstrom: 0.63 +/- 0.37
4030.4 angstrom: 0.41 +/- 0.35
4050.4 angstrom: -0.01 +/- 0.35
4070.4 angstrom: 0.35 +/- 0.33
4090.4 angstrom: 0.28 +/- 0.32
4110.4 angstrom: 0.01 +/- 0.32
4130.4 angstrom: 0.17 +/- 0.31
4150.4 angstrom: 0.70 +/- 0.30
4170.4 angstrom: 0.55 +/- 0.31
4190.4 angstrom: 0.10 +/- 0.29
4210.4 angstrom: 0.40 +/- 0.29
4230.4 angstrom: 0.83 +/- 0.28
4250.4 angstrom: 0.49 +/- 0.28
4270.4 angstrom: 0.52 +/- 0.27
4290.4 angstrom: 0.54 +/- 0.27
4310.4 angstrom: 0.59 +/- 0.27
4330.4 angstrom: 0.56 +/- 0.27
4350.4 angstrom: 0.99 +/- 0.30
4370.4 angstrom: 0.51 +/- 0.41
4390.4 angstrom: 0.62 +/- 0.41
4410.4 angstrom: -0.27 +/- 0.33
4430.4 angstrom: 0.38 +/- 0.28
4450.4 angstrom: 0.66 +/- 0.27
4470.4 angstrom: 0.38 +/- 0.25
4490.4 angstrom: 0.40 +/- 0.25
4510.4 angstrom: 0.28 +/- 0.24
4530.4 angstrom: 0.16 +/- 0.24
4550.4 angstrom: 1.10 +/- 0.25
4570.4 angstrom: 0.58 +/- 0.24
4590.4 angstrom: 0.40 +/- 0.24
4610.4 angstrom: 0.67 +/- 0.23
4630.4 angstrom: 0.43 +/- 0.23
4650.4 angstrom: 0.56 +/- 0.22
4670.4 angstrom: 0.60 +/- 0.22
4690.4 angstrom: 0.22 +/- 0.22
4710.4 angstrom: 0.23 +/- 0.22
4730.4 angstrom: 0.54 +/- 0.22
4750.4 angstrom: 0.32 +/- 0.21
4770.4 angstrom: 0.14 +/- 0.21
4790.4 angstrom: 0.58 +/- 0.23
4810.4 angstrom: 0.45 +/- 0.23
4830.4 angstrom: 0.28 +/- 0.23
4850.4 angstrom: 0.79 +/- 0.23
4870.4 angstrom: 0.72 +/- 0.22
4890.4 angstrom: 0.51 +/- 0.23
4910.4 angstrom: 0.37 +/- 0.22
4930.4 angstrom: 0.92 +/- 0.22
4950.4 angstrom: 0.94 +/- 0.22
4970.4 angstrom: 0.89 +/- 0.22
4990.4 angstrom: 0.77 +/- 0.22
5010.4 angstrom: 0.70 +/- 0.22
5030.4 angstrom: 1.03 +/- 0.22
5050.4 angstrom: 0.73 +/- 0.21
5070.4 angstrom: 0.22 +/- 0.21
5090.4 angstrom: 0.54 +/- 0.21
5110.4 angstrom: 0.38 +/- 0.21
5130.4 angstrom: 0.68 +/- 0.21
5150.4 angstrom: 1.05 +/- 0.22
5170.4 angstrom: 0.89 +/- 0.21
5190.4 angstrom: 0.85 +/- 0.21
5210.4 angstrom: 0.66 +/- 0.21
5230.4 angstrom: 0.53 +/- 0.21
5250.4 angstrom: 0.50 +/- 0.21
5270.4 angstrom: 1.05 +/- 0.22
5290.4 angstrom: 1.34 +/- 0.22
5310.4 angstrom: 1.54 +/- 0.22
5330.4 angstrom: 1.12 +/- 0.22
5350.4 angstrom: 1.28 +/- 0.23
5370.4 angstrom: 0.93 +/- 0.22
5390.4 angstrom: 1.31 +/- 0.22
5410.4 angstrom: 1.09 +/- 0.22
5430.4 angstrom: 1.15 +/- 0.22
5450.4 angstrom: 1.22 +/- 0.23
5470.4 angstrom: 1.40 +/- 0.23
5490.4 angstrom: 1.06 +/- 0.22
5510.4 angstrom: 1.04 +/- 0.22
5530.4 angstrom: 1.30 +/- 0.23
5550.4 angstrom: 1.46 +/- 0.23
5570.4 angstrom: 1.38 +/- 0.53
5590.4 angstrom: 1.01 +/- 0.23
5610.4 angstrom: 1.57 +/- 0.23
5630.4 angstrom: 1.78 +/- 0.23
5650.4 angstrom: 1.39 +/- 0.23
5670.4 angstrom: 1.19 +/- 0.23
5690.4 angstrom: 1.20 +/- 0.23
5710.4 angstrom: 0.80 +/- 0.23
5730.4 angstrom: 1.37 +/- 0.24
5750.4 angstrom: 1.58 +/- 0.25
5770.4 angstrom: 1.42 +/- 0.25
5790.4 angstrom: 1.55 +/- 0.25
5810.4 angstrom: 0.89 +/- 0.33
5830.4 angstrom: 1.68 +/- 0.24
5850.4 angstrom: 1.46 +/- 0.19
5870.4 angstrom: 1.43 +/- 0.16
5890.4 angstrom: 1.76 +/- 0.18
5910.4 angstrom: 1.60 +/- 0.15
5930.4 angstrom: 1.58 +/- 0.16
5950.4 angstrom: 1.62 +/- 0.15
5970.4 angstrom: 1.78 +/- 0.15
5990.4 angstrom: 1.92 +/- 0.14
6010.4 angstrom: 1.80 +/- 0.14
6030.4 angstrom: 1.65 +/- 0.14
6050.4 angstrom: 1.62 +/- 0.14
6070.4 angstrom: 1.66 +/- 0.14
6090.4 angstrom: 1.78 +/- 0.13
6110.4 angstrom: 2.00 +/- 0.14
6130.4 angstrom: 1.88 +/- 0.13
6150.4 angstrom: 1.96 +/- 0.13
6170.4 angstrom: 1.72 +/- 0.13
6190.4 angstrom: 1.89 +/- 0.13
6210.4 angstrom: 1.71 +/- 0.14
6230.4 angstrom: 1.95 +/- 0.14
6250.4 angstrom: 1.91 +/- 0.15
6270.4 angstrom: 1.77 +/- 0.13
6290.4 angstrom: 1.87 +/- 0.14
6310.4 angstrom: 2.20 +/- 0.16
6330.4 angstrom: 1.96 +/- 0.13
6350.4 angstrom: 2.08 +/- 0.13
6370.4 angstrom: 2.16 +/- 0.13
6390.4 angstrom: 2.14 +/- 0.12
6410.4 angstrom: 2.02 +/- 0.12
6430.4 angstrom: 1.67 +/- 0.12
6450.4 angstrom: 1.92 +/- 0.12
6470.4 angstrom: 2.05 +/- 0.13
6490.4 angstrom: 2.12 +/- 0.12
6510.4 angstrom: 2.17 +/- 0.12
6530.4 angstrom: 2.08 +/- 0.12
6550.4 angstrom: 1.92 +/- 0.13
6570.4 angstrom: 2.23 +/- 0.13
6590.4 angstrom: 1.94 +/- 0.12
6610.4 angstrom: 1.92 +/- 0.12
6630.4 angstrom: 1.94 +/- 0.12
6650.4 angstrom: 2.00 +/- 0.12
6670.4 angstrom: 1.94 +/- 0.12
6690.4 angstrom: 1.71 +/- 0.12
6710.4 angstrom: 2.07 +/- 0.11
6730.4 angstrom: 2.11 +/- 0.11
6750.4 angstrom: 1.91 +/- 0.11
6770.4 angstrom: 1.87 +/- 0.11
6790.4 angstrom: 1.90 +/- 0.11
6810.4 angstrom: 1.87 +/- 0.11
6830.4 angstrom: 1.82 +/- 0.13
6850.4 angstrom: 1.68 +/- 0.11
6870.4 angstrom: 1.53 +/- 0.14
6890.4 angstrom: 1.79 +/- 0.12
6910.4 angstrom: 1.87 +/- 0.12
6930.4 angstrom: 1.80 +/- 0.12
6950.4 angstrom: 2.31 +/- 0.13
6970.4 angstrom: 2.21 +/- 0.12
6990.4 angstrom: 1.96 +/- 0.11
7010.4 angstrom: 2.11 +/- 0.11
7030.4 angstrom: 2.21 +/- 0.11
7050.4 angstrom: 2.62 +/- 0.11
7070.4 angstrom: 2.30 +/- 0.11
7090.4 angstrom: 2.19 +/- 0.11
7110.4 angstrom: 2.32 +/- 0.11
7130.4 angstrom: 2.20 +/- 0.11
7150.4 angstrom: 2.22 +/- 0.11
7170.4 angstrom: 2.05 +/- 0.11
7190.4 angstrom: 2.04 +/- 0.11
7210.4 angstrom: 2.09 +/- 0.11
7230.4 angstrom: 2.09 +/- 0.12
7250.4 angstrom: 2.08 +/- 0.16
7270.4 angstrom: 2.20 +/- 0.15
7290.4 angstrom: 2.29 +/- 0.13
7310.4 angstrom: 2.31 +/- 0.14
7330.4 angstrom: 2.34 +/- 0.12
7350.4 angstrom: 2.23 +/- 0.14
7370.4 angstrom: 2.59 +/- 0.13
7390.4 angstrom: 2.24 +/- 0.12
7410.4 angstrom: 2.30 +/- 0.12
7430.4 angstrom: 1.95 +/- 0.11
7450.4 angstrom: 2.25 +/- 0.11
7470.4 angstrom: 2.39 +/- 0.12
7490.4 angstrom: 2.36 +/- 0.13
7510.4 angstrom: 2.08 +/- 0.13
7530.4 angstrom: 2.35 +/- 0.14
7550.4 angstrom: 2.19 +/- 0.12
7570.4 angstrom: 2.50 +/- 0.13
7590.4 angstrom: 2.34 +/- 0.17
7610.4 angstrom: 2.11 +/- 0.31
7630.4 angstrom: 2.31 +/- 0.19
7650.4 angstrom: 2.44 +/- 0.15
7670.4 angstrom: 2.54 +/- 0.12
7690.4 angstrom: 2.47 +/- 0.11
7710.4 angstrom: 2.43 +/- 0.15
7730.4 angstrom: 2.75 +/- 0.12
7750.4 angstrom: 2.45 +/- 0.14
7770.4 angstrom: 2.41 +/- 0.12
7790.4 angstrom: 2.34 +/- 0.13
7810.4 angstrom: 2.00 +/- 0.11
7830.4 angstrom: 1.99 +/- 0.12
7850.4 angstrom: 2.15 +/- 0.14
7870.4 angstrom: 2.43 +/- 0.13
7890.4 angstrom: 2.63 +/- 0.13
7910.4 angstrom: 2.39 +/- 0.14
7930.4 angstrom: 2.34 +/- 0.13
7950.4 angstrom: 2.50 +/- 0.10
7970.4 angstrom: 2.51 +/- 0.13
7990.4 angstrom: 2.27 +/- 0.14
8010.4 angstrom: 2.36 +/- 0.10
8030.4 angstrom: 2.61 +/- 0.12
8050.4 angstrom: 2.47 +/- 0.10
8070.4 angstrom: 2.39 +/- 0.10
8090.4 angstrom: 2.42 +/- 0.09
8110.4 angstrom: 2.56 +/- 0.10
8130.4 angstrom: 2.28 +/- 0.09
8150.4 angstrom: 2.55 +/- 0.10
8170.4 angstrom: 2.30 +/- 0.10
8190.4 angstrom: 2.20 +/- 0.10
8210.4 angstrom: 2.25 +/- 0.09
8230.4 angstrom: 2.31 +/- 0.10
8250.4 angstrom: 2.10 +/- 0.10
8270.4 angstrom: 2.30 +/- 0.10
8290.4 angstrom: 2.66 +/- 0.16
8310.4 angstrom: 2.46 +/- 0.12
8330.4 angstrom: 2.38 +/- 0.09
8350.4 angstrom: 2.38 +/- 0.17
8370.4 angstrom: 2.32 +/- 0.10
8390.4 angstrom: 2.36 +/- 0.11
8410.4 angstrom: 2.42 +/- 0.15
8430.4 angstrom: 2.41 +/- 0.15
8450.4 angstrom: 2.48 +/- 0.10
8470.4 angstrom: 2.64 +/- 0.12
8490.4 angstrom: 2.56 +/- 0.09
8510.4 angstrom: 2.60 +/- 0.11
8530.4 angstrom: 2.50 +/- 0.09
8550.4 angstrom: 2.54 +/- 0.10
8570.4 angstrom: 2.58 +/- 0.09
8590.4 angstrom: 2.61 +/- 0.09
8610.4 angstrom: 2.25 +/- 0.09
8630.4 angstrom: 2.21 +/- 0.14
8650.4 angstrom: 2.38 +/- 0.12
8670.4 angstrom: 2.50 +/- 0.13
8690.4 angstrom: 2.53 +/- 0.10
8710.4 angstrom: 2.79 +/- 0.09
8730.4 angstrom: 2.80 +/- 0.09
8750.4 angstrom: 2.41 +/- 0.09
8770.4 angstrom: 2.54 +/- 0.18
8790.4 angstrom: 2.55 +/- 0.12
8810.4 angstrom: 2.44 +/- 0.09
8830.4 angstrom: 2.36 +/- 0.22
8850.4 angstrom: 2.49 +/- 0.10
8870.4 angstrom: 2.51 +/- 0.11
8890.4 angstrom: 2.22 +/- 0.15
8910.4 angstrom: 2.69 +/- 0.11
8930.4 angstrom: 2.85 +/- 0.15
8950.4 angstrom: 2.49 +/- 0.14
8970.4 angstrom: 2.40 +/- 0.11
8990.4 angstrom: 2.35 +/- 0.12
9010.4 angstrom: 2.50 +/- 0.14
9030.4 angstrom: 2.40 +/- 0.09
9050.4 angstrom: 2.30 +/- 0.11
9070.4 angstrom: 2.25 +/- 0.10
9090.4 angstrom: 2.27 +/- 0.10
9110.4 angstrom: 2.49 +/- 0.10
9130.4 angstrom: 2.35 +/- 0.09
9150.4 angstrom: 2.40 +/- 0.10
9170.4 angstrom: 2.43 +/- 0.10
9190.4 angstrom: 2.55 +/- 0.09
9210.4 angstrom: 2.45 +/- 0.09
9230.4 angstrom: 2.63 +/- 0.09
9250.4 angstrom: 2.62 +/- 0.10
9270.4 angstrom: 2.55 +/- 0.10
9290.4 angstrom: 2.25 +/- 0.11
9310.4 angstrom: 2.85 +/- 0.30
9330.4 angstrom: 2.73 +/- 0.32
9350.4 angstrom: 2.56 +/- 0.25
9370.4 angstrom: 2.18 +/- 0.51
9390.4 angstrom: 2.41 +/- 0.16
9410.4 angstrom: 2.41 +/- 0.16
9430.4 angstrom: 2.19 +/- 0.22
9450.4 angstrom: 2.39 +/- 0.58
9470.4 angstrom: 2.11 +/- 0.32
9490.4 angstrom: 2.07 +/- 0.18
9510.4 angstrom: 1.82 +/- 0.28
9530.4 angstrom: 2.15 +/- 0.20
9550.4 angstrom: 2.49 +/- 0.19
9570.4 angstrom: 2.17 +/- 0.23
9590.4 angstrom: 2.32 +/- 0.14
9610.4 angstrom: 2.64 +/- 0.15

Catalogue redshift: 0.326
